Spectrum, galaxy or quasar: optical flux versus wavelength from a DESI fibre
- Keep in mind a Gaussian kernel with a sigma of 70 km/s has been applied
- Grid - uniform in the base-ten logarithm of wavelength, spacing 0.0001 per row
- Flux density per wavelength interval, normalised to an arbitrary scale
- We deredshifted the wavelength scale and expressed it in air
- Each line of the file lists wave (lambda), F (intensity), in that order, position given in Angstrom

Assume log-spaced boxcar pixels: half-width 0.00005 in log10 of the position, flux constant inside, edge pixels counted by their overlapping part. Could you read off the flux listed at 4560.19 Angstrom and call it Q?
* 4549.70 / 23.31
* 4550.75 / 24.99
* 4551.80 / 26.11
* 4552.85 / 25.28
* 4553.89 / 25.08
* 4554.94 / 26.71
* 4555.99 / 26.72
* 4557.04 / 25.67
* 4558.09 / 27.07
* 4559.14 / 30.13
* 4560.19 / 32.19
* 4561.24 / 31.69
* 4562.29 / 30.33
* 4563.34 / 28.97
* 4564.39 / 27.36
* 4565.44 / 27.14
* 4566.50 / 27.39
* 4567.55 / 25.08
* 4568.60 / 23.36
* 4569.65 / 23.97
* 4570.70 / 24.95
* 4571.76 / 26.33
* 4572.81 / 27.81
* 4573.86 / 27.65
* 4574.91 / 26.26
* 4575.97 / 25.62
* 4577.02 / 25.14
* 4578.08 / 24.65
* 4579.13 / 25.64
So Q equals 32.19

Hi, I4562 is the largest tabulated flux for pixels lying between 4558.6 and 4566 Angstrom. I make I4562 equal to 32.19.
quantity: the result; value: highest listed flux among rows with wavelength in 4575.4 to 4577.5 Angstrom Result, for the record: 25.62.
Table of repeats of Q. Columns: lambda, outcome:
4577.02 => 25.14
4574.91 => 26.26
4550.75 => 24.99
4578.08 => 24.65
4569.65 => 23.97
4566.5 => 27.39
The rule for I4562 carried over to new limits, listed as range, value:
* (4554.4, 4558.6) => 27.07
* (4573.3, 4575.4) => 27.65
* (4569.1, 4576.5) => 27.81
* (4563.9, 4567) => 27.39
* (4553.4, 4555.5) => 26.71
